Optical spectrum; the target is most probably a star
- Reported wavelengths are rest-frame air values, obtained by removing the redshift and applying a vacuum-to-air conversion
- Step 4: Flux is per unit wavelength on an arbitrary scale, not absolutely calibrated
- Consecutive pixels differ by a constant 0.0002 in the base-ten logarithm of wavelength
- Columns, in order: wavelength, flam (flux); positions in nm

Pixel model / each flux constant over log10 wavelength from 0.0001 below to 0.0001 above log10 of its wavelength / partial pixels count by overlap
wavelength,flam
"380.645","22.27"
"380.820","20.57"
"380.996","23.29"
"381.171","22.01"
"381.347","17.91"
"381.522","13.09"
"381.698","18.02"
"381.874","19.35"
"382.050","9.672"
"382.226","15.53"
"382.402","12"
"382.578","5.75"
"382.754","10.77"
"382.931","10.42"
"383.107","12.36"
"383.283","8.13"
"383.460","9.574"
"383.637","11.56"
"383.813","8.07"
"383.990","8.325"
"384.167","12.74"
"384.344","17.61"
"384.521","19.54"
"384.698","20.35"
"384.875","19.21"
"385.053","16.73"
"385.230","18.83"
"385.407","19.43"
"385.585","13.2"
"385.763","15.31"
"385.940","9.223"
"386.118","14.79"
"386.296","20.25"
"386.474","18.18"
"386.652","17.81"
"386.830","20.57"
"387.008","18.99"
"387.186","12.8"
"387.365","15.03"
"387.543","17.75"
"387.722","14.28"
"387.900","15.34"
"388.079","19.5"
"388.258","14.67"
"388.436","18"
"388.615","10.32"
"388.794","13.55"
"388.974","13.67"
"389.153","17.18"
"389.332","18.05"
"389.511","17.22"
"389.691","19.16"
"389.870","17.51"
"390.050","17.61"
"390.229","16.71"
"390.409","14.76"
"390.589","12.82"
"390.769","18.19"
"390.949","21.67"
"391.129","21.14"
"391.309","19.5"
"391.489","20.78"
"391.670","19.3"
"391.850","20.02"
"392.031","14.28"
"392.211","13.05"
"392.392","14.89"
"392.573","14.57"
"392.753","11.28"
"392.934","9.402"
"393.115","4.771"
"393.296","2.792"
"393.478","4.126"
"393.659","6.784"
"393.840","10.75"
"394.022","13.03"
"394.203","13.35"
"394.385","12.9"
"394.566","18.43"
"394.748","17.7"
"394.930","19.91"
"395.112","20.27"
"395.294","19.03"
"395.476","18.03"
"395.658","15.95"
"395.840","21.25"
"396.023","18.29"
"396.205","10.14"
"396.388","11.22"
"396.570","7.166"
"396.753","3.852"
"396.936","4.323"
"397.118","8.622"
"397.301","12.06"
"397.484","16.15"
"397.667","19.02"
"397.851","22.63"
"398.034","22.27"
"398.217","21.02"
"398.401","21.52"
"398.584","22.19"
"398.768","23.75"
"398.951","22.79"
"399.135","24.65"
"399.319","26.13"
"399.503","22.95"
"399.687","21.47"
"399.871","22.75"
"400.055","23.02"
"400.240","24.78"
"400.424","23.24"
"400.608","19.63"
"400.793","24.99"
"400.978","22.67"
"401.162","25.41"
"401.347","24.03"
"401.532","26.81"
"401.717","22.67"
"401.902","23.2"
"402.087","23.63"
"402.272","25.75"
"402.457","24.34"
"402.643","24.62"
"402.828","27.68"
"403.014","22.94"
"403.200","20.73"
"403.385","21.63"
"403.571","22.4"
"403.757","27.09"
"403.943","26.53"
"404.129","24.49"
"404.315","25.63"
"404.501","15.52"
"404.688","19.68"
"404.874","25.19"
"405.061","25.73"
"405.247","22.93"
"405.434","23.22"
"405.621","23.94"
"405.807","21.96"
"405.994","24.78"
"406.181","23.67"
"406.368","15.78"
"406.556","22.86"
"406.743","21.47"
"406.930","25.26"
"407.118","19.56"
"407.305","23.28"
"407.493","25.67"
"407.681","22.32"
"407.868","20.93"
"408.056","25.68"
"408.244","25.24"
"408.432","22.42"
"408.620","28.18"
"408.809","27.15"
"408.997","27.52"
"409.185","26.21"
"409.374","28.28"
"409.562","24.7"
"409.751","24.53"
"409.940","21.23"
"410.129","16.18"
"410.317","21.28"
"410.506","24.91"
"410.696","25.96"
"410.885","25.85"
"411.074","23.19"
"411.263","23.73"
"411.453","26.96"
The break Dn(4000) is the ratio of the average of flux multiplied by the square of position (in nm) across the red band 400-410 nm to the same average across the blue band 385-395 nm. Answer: 1.67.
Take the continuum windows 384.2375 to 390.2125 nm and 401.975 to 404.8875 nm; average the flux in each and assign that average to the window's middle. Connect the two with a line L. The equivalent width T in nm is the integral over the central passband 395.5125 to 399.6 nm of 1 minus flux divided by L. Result 0.77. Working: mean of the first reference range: 16.7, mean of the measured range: 17.2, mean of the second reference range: 23.6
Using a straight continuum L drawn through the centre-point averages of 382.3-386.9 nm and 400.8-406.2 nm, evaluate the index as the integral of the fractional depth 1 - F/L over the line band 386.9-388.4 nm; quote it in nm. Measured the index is -0.04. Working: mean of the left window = 14.2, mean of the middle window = 16.2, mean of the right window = 23.8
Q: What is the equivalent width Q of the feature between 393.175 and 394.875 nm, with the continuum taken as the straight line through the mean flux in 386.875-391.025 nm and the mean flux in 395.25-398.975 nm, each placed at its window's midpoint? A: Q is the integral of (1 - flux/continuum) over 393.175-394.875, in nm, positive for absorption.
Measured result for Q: 0.53 nm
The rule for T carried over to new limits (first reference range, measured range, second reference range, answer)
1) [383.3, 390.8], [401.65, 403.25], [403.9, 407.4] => -0.194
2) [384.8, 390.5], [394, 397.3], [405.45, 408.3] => 0.862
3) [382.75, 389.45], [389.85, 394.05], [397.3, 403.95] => 0.930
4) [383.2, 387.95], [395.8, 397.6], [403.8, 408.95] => 0.778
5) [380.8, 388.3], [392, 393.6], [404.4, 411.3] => 0.744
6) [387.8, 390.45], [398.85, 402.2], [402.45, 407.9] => -0.403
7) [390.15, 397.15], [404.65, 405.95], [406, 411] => -0.110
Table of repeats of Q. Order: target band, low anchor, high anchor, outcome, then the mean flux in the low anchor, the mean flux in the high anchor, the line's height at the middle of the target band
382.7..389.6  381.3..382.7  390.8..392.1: 0.50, 13.7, 19.5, 16.3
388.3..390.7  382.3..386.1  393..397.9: -0.50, 13.3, 13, 13.2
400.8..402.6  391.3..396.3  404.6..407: -0.40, 14.4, 22.8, 19.9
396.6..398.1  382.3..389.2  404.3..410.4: 0.48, 14.7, 23.2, 19.3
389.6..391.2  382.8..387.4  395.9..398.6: -0.32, 14.9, 14.6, 14.8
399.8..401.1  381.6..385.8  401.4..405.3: -0.04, 13.8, 23.8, 22.3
